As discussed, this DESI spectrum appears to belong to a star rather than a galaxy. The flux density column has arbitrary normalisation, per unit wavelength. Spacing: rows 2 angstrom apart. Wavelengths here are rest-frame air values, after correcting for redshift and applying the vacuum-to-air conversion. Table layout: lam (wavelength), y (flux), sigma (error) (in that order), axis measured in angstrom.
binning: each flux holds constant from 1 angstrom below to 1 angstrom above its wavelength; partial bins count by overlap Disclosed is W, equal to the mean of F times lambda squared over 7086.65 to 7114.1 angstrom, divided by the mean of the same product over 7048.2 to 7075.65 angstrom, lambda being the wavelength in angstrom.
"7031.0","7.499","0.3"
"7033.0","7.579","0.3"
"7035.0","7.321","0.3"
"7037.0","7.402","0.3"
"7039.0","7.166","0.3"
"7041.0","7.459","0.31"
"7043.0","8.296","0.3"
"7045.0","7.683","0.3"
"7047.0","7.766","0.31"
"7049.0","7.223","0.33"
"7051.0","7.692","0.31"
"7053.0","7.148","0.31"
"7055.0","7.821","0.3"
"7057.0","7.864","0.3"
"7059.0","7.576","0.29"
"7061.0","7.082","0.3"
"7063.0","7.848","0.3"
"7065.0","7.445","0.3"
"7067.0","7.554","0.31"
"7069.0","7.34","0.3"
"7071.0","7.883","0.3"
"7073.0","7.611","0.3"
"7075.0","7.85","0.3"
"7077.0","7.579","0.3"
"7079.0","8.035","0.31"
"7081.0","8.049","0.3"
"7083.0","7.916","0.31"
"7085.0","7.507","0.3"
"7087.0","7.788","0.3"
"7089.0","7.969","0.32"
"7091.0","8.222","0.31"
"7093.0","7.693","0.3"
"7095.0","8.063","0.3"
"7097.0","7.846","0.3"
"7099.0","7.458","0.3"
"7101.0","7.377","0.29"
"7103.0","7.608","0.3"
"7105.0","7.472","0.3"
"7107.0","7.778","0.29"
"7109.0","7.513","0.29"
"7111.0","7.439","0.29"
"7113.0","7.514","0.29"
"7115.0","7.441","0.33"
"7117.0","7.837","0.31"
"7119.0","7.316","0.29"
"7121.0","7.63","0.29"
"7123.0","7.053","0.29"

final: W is 1.0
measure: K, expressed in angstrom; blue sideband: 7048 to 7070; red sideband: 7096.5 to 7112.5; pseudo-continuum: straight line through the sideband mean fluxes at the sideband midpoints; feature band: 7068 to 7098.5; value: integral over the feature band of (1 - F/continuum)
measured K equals -1.16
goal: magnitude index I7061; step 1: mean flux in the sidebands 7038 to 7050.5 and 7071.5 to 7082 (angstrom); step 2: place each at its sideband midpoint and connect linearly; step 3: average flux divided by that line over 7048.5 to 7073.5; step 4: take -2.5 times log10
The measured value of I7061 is 0.02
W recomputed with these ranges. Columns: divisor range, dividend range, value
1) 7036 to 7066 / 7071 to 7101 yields 1.04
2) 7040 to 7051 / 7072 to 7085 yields 1.03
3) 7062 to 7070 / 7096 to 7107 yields 1.01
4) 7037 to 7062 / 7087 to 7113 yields 1.03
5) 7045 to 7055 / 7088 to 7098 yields 1.07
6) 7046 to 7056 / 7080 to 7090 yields 1.05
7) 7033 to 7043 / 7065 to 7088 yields 1.05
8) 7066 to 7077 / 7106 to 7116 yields 1.00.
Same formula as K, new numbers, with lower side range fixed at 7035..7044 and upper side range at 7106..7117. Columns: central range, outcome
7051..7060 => -0.1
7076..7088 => -0.4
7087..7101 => -0.5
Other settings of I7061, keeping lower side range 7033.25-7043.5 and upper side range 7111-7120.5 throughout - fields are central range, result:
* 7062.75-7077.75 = -0.02 mag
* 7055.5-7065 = -0.01 mag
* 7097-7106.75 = 0.00 mag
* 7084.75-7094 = -0.05 mag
